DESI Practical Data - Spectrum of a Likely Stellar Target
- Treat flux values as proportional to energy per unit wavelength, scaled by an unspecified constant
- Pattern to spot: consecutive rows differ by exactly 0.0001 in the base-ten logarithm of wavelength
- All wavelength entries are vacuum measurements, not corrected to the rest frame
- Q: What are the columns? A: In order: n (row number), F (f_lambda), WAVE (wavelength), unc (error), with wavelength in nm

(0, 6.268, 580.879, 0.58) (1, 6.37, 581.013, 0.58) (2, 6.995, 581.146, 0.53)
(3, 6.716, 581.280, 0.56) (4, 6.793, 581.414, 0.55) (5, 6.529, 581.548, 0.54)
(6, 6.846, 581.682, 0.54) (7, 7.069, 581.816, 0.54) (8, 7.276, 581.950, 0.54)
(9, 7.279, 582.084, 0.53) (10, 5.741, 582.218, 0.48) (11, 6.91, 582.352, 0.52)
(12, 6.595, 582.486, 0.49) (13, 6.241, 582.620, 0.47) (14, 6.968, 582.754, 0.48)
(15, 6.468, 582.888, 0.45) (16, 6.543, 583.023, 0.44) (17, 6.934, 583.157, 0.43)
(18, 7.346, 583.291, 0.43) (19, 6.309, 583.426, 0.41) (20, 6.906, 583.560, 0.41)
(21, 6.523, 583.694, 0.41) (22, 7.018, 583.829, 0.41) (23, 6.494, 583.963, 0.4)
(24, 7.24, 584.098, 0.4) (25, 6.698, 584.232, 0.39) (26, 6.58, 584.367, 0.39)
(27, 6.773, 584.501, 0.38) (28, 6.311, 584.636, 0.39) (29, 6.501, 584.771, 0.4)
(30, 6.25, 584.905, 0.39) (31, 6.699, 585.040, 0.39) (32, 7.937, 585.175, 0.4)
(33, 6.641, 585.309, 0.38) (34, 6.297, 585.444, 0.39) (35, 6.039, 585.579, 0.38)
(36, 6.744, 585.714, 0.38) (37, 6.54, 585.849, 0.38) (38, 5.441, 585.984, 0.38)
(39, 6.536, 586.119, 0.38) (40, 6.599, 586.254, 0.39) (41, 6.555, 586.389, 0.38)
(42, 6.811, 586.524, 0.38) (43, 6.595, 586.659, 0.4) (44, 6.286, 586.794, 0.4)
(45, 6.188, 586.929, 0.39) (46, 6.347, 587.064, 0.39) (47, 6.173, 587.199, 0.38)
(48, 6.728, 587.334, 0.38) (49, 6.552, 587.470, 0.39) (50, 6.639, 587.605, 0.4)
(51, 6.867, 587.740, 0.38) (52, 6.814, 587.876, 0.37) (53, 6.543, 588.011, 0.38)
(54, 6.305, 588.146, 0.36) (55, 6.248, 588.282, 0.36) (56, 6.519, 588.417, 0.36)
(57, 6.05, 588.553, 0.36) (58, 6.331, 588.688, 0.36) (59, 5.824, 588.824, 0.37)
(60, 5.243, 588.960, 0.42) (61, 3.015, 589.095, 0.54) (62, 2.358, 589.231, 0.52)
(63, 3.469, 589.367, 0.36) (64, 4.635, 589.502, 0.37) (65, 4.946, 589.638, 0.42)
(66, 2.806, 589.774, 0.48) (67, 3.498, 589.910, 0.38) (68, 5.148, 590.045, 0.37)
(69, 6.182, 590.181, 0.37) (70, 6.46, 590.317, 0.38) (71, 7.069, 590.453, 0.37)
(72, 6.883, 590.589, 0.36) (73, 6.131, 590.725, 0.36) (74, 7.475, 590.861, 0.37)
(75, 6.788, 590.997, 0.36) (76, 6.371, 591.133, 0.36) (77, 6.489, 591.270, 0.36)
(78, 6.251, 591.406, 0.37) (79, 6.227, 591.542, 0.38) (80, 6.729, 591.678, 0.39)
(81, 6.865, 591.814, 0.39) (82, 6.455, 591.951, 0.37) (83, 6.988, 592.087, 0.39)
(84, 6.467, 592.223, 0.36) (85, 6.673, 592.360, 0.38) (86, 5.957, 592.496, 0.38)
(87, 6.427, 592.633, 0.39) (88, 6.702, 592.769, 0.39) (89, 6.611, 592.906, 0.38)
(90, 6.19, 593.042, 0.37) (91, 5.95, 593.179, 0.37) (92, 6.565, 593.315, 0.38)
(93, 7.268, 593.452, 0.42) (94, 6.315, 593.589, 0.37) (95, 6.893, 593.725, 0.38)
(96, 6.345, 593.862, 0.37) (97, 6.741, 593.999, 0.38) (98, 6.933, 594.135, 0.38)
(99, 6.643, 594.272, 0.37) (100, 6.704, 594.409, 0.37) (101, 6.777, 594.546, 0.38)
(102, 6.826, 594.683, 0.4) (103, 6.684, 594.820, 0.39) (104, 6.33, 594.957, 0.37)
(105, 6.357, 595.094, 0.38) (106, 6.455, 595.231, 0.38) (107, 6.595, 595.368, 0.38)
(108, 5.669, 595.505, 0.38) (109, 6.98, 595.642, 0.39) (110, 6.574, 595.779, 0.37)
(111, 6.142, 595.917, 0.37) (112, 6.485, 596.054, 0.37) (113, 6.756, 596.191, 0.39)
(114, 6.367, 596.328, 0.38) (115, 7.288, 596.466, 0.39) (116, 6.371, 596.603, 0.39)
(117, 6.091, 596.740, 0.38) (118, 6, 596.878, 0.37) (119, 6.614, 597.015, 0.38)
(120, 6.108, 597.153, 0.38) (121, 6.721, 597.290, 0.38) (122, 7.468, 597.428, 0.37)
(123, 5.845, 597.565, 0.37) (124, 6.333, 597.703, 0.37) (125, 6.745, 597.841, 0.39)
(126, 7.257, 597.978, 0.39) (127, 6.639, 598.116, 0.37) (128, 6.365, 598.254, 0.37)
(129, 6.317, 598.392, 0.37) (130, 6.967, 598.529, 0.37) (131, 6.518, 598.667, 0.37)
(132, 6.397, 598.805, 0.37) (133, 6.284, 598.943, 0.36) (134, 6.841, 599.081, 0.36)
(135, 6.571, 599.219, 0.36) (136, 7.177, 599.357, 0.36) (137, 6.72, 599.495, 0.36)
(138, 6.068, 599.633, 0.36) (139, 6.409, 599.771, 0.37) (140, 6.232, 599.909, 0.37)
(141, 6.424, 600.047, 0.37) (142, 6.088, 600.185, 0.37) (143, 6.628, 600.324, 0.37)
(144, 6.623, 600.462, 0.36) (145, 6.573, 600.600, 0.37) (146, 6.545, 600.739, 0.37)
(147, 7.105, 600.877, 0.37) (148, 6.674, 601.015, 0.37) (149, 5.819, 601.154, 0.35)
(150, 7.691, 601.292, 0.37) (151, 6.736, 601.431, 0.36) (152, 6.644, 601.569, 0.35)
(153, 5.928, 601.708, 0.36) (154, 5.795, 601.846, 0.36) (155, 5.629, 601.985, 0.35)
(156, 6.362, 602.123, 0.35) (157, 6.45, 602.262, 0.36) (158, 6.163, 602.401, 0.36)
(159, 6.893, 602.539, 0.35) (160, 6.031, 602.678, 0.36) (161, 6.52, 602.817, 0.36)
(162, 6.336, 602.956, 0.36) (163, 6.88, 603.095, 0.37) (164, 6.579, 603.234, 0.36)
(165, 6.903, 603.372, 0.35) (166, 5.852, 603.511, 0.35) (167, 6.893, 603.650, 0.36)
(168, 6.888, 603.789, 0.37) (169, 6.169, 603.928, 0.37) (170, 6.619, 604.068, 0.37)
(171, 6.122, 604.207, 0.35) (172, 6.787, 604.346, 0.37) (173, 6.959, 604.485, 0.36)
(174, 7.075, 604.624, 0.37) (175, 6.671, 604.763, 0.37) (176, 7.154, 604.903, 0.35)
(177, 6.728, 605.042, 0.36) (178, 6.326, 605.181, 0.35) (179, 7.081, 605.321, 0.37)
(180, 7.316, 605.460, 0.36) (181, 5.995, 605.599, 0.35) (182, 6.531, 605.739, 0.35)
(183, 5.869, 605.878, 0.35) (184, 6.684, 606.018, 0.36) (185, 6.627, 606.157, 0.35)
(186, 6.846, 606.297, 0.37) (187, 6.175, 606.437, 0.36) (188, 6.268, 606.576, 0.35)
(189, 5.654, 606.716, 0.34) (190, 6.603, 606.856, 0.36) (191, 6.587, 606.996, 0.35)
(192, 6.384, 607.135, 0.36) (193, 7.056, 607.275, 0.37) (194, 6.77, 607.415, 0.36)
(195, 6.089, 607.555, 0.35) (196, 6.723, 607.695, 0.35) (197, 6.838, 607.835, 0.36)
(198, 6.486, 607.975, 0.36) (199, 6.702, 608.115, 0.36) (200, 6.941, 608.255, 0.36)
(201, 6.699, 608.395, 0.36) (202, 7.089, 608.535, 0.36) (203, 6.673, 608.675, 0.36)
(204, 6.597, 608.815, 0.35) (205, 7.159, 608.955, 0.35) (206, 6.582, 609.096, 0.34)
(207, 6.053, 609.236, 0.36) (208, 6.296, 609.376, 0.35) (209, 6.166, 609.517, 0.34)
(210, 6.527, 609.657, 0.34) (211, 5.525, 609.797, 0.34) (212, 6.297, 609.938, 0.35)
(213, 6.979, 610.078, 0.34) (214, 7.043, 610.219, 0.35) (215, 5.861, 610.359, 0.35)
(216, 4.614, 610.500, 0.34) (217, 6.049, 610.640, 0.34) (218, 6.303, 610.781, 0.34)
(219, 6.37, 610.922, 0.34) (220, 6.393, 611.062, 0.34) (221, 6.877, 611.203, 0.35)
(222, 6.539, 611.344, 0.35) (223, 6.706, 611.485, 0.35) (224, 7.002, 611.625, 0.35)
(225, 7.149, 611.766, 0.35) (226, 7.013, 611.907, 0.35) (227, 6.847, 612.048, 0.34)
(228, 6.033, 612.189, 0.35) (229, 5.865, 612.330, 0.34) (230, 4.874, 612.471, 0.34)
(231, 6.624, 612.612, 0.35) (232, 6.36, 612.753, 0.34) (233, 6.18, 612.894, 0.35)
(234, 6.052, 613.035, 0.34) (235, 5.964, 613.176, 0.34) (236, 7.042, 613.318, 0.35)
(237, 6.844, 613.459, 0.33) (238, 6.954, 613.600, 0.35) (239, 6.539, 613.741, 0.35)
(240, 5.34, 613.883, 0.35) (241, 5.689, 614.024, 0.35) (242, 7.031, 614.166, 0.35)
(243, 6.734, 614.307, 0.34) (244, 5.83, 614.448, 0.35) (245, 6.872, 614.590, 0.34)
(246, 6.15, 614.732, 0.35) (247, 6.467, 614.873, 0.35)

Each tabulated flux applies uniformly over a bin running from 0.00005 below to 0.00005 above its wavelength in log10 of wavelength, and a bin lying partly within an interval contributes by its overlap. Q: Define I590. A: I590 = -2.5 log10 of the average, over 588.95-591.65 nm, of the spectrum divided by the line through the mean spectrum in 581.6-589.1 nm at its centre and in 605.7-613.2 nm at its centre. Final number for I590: 0.20 mag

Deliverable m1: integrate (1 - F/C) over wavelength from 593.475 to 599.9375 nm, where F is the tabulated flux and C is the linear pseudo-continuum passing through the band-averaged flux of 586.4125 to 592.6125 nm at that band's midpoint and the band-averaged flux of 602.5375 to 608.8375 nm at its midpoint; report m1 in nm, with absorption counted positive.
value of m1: -0.306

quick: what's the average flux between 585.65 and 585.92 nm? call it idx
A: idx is 6.62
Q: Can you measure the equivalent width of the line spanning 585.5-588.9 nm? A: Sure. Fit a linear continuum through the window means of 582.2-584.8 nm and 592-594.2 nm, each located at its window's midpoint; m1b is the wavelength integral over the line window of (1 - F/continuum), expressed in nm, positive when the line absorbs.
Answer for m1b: 0.115 nm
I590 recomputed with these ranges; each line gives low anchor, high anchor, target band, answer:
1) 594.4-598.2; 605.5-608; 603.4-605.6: -0.03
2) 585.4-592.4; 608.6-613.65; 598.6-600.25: -0.05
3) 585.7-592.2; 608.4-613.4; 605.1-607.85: -0.03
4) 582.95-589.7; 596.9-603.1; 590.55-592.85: -0.04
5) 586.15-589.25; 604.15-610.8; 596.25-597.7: -0.03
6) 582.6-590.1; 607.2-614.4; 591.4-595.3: -0.06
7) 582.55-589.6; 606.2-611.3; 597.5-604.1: -0.02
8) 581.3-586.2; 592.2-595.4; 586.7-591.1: 0.15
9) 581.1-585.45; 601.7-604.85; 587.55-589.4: 0.19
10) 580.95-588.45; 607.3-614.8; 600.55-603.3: 0.01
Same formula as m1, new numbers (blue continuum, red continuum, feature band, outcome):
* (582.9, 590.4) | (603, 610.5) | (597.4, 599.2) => -0.064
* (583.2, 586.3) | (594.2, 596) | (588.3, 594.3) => 0.511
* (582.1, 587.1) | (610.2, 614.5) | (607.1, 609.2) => -0.110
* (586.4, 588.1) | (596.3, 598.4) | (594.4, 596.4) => 0.010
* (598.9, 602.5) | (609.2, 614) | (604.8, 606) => -0.041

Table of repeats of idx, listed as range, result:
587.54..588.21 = 6.64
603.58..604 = 6.63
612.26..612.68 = 5.78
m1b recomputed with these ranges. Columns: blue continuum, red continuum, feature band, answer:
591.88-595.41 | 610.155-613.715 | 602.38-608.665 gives -0.14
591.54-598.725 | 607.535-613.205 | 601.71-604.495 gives 0.03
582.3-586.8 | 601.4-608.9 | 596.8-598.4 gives 0.01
